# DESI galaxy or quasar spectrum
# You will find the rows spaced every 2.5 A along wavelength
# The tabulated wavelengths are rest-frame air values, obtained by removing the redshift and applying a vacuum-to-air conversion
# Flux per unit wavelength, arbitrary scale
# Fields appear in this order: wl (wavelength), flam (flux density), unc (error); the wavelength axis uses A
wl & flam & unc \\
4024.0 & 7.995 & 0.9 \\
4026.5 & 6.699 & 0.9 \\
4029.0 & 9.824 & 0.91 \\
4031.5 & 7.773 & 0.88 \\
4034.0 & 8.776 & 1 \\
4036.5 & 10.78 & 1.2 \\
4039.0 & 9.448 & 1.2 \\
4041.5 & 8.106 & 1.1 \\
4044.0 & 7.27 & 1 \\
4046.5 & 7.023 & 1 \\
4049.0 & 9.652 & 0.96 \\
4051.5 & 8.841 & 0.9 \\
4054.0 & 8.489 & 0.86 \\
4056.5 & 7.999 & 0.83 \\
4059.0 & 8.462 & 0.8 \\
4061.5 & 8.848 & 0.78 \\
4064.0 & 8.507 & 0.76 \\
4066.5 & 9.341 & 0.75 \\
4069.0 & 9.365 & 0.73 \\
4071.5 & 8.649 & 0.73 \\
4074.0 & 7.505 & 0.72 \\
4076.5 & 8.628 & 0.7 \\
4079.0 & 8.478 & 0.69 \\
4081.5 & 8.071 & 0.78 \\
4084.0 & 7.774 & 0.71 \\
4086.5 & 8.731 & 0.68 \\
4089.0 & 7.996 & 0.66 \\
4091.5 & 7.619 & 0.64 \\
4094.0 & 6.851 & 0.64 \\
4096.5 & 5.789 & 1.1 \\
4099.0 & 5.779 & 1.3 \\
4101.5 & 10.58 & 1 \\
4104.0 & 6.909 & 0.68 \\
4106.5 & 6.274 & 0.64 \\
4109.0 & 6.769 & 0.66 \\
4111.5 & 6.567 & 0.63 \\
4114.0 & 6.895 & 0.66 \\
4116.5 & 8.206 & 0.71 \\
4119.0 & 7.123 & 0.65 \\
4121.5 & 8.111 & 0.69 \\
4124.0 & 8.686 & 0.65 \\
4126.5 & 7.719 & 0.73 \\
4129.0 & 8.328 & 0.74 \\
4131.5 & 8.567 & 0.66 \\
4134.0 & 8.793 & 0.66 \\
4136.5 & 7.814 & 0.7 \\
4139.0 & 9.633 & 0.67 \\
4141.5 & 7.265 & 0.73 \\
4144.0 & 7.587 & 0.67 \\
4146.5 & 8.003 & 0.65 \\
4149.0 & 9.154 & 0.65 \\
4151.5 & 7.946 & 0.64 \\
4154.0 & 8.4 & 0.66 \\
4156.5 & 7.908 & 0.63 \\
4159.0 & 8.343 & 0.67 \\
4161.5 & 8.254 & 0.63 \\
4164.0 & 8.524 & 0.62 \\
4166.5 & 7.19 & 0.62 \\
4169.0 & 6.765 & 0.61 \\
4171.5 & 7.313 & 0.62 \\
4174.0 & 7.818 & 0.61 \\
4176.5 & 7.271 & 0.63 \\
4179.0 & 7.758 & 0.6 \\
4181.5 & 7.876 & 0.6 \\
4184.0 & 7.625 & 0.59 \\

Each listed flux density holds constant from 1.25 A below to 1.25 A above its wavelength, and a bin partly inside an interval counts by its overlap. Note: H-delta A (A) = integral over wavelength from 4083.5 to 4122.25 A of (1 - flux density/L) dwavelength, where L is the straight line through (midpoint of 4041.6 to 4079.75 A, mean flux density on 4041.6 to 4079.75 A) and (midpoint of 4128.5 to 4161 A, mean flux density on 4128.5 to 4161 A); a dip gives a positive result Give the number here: 4.7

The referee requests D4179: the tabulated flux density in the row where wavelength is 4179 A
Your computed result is 7.758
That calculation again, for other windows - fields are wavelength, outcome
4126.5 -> 7.719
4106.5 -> 6.274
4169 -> 6.765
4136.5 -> 7.814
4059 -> 8.462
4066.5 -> 9.341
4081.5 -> 8.071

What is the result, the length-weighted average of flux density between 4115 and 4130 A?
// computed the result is 8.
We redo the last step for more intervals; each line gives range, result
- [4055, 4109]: 7.98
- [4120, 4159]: 8.26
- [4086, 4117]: 7.25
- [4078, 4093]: 8.08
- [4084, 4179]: 7.77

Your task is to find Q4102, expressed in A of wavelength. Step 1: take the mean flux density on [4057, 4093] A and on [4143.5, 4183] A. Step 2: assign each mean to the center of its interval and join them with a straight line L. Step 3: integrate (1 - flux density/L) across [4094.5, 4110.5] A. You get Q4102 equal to 2.41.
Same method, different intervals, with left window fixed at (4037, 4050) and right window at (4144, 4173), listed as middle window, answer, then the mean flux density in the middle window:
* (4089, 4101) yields 1.9 A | 6.92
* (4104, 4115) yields 2.0 A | 6.65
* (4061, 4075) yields -0.7 A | 8.72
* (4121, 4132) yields -0.3 A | 8.27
